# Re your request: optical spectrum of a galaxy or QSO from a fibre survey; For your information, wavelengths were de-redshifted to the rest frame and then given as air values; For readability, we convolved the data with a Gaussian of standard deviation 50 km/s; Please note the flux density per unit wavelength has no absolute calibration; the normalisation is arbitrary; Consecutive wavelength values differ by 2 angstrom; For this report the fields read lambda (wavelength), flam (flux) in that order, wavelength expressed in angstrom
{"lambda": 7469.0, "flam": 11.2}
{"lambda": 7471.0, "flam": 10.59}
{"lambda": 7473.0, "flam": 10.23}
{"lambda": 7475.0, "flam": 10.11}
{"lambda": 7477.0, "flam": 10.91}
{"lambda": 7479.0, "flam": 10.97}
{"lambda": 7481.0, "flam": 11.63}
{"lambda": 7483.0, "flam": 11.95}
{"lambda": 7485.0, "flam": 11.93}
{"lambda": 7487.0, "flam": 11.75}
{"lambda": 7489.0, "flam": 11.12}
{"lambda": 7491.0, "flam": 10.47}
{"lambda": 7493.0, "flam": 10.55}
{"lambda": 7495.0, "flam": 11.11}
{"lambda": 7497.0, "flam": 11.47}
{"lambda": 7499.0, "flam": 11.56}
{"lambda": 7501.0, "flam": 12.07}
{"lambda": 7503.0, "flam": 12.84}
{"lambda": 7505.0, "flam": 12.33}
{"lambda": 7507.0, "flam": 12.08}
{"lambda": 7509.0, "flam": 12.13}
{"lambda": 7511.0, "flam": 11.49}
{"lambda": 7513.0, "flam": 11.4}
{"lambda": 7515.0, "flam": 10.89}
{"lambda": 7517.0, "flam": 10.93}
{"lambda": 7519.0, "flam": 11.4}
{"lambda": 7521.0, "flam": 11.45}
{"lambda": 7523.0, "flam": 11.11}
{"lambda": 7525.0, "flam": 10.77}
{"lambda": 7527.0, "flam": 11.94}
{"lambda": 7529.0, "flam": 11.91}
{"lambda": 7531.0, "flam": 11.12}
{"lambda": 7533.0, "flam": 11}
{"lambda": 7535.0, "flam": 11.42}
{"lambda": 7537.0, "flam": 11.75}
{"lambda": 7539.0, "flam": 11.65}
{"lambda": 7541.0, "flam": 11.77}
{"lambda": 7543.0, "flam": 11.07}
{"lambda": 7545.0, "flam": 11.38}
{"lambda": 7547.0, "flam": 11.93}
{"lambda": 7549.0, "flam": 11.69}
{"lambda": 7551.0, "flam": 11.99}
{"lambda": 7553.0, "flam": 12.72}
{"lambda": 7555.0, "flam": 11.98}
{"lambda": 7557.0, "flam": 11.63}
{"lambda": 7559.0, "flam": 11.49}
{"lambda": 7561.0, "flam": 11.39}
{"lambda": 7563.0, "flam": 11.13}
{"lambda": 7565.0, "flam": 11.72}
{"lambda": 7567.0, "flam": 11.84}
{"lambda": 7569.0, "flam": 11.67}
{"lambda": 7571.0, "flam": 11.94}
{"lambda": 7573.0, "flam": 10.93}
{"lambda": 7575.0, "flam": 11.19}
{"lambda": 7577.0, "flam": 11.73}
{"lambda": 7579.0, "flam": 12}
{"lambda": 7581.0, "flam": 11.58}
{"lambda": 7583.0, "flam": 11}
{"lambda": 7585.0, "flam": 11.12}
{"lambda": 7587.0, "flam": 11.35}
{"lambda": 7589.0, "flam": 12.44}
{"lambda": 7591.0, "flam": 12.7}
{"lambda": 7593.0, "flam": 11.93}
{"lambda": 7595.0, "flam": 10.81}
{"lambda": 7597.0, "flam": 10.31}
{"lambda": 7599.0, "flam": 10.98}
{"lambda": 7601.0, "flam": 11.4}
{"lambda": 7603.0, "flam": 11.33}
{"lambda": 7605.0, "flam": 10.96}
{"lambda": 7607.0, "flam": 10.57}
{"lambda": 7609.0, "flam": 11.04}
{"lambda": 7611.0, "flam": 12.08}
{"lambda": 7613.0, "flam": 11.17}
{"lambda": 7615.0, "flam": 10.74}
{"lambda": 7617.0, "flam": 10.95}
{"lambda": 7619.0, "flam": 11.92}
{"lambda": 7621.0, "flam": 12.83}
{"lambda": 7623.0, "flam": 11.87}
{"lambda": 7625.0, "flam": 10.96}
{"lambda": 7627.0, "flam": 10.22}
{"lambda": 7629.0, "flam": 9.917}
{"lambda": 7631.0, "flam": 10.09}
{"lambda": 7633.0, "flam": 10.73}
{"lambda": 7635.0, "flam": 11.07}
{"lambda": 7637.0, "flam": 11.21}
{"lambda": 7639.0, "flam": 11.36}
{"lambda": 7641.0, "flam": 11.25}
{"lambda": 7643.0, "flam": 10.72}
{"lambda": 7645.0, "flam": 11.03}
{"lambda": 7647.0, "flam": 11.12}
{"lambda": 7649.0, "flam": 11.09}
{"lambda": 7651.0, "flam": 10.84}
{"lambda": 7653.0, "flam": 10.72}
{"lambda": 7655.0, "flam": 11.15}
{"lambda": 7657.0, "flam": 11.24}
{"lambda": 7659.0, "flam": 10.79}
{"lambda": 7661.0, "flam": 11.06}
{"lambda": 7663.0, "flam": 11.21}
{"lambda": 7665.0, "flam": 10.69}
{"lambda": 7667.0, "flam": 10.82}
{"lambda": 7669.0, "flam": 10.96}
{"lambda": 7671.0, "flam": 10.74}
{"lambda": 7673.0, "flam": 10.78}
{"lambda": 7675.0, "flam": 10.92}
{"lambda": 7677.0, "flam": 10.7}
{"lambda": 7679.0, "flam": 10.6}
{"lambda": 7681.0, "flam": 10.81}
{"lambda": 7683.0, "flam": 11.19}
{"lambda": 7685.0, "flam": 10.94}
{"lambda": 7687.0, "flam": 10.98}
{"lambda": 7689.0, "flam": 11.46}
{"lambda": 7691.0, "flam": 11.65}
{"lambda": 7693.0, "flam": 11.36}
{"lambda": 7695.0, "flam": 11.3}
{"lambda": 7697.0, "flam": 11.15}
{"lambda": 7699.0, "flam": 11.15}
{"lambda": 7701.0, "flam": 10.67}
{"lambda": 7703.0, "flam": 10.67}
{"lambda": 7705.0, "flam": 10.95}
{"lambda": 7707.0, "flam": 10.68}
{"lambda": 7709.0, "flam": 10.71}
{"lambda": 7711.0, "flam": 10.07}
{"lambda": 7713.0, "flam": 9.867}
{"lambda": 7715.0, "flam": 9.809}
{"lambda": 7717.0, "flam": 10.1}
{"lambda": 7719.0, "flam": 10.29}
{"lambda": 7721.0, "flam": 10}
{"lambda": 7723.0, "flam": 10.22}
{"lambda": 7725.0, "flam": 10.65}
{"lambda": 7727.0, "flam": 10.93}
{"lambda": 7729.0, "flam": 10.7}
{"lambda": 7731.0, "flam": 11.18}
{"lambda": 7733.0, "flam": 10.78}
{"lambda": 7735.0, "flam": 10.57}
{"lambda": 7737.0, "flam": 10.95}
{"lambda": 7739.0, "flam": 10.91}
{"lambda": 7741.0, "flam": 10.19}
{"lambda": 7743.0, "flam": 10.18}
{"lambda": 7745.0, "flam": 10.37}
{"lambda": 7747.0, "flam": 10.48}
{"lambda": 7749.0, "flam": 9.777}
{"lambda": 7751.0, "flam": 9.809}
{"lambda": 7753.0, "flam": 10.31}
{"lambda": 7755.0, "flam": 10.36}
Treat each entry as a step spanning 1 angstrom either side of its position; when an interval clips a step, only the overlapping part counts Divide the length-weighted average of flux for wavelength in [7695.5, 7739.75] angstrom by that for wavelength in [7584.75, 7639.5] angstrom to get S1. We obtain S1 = 0.9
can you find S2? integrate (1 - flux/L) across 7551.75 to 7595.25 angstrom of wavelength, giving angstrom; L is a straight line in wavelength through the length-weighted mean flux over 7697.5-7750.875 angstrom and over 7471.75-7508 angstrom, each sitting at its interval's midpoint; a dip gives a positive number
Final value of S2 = -2.4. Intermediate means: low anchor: 11.4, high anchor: 10.5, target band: 11.7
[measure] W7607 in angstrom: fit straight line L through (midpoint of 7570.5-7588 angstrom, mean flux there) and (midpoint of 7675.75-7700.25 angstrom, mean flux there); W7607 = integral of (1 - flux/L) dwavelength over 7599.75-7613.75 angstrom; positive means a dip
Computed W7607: 0.1 angstrom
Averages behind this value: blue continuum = 11.4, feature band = 11.2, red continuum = 11.1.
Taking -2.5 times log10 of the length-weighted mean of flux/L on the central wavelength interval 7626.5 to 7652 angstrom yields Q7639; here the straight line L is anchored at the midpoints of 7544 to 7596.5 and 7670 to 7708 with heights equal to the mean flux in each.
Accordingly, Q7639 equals 0.042 mag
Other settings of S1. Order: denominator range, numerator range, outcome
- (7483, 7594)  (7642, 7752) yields 0.93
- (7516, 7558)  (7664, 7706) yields 0.95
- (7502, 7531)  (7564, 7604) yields 0.99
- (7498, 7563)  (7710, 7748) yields 0.90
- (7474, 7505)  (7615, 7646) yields 0.97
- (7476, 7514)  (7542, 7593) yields 1.01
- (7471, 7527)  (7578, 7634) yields 0.99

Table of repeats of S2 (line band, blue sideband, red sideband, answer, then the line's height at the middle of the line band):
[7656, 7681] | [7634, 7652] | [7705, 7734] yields 0.0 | 10.9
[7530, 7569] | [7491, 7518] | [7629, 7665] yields -0.9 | 11.4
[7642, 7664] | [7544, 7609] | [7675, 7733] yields 0.1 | 11.1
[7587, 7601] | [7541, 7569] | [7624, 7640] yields -0.4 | 11.2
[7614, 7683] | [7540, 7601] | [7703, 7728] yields -0.3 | 10.9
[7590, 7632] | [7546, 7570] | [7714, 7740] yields 0.8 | 11.4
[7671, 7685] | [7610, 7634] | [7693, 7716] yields 0.0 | 10.8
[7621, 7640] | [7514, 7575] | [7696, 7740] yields 0.2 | 11.1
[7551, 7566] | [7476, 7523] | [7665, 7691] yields -0.6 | 11.3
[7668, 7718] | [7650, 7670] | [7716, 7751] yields -0.4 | 10.7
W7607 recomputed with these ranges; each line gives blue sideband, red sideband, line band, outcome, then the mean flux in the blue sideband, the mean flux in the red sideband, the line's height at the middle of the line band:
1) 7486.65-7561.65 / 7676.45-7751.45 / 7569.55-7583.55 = -0.3 angstrom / 11.5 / 10.7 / 11.3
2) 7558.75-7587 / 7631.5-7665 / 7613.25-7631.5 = 0.1 angstrom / 11.5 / 11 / 11.2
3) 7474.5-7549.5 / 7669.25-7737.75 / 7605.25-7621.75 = -0.4 angstrom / 11.5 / 10.8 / 11.1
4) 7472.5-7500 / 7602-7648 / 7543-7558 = -1.0 angstrom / 11.1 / 11.1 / 11.1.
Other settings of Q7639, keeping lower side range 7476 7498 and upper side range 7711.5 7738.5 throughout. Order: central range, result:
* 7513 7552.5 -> -0.03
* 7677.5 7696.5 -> -0.05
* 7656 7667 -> -0.03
